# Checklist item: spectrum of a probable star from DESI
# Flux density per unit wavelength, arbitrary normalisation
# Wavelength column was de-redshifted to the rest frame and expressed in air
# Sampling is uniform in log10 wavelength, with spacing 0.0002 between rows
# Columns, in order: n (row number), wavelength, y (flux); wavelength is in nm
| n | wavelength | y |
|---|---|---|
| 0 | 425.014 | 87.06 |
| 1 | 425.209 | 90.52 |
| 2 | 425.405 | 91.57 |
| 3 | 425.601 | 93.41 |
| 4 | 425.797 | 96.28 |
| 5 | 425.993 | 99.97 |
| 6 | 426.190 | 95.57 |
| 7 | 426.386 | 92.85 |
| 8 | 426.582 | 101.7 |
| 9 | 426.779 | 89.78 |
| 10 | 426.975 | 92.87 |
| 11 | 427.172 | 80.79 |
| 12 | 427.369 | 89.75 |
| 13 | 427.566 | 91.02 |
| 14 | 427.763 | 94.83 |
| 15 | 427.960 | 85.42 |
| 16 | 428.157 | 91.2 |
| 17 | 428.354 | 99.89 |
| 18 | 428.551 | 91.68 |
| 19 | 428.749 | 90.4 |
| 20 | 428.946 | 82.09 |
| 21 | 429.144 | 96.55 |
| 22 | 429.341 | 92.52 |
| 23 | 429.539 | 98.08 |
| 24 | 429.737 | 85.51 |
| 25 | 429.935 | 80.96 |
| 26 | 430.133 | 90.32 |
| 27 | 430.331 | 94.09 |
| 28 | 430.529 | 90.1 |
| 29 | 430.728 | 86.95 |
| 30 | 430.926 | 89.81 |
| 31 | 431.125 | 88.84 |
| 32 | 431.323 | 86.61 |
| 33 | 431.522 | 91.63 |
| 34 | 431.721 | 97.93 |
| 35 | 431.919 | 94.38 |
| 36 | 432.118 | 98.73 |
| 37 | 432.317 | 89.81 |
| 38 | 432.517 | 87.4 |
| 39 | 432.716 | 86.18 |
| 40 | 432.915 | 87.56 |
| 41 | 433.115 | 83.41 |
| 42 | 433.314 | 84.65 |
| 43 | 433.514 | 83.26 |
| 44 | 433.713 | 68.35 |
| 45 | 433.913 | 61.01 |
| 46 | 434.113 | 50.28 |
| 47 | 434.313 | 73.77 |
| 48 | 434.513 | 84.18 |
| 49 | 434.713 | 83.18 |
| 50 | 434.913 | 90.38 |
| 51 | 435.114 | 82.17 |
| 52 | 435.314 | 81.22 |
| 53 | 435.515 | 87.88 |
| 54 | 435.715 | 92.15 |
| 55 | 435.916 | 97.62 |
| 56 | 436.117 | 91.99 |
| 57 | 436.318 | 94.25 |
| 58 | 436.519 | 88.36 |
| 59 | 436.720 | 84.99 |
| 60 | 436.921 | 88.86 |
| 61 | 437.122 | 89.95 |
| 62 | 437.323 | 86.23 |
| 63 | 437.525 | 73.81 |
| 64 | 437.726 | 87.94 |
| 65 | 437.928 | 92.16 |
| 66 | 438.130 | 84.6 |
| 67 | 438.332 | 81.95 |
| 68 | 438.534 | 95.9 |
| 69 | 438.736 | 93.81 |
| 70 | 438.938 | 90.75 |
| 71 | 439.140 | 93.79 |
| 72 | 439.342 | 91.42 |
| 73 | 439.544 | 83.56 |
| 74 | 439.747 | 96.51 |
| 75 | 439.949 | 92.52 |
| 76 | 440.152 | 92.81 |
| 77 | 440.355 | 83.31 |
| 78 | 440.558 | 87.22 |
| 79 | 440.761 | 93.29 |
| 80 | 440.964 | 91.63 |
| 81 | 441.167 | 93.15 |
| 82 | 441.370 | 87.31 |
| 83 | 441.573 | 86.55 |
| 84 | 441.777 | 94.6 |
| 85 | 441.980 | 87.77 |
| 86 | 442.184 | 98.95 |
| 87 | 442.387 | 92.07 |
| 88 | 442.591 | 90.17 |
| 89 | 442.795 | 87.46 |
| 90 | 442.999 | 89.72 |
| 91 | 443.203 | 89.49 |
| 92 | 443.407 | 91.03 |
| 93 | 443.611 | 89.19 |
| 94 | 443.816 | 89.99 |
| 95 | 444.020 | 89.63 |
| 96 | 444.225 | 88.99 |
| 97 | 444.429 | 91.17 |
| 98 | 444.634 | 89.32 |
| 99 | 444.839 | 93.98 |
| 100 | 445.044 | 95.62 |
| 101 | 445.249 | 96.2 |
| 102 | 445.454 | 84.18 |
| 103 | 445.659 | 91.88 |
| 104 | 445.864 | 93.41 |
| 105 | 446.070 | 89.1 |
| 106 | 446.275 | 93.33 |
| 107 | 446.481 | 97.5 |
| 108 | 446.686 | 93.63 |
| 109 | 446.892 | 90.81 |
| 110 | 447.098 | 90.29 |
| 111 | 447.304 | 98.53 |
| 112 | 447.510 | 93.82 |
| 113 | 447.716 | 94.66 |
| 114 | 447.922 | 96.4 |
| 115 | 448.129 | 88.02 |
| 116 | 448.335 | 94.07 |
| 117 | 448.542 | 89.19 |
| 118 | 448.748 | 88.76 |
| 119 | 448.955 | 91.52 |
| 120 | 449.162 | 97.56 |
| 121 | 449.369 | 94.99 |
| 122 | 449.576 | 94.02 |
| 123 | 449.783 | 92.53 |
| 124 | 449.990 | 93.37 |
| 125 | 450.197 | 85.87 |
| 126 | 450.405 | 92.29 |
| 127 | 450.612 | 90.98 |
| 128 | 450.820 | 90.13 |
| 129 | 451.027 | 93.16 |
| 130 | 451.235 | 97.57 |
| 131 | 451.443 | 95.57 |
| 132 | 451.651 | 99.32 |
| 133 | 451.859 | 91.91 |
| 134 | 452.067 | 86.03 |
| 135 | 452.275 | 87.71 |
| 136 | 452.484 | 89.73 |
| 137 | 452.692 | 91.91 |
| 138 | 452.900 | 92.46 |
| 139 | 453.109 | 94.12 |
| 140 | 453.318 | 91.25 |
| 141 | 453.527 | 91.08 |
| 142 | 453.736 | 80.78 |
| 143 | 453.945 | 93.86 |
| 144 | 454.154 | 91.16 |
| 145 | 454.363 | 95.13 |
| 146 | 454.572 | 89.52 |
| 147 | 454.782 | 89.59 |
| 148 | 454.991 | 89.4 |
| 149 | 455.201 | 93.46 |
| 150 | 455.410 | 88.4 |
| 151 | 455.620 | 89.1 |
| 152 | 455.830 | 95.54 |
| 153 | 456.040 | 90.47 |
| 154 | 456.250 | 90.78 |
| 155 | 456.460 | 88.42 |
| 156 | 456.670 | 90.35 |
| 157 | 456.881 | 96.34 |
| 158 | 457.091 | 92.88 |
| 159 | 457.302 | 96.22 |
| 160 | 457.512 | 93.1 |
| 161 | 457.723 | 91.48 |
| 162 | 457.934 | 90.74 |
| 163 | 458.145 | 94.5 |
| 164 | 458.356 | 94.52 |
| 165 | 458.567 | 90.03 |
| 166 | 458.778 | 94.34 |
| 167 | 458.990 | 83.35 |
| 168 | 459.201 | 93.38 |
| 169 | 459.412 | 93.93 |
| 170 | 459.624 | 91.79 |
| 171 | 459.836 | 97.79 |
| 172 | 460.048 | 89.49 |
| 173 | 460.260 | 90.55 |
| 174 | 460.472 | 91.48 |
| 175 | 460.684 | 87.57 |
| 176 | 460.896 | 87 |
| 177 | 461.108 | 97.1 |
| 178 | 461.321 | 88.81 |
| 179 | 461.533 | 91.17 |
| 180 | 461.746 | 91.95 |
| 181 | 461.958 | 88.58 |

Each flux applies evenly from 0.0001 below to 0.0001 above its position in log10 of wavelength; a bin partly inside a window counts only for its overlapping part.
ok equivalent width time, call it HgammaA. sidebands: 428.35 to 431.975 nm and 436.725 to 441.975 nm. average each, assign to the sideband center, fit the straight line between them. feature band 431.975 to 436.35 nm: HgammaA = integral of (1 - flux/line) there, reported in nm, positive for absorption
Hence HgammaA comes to 0.32 nm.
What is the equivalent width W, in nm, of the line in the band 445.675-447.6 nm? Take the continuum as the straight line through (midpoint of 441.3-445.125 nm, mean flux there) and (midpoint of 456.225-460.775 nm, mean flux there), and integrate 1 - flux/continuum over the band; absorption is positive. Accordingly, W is -0.05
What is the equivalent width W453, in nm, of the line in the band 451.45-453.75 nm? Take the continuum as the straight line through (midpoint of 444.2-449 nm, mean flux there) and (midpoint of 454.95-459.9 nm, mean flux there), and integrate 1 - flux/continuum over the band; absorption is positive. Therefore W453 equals 0.03 nm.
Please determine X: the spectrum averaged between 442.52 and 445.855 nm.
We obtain 90.6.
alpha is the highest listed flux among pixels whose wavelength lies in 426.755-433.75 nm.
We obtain 99.89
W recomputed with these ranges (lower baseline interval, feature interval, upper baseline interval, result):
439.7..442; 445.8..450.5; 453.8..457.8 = -0.084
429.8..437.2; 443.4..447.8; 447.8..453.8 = -0.098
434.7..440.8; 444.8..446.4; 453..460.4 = -0.039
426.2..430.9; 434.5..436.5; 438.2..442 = 0.043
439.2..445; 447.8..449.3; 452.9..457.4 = -0.023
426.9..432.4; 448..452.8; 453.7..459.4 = -0.034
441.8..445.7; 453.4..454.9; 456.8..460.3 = 0.032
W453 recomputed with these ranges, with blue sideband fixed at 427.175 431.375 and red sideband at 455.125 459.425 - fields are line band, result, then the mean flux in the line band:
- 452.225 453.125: 0.01 nm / 91.1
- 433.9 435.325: 0.22 nm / 76.3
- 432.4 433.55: 0.06 nm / 85.5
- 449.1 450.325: -0.02 nm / 92.9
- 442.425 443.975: 0.02 nm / 89.7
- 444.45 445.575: -0.01 nm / 91.8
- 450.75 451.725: -0.04 nm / 95.2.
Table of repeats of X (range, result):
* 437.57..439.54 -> 89.5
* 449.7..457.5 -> 91.6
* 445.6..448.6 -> 93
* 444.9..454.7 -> 92.2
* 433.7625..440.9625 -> 86.4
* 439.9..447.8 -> 91.4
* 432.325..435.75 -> 80.4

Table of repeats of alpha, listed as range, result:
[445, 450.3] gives 98.53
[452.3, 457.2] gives 96.34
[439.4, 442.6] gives 98.95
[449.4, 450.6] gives 94.02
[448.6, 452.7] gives 99.32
